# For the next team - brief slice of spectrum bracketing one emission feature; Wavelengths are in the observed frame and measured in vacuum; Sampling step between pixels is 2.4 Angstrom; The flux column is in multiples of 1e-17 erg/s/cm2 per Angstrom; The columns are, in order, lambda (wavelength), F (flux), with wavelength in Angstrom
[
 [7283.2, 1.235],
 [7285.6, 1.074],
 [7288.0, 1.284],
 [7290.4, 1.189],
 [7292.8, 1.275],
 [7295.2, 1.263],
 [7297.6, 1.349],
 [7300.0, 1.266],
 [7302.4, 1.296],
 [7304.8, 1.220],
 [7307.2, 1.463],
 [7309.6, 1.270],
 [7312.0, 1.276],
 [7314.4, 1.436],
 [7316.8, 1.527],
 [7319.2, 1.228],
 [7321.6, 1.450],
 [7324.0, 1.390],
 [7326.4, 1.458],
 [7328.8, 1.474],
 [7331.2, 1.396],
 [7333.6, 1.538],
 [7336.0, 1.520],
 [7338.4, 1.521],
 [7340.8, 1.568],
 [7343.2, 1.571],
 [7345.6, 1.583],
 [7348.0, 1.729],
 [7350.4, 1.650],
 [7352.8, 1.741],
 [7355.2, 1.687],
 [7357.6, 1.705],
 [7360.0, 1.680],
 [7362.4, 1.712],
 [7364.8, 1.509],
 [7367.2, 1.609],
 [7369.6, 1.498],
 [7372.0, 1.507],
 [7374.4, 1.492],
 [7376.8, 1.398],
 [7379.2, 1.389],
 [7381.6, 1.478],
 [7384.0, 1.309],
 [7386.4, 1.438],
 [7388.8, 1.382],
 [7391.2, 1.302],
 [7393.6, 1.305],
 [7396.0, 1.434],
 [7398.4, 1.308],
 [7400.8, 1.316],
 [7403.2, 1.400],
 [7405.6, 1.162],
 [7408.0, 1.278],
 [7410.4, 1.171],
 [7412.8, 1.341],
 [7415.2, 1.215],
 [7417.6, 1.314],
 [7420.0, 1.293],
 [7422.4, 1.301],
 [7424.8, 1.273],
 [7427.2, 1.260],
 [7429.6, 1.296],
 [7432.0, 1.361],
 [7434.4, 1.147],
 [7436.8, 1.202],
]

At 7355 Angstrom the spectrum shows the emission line Mg II 2798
